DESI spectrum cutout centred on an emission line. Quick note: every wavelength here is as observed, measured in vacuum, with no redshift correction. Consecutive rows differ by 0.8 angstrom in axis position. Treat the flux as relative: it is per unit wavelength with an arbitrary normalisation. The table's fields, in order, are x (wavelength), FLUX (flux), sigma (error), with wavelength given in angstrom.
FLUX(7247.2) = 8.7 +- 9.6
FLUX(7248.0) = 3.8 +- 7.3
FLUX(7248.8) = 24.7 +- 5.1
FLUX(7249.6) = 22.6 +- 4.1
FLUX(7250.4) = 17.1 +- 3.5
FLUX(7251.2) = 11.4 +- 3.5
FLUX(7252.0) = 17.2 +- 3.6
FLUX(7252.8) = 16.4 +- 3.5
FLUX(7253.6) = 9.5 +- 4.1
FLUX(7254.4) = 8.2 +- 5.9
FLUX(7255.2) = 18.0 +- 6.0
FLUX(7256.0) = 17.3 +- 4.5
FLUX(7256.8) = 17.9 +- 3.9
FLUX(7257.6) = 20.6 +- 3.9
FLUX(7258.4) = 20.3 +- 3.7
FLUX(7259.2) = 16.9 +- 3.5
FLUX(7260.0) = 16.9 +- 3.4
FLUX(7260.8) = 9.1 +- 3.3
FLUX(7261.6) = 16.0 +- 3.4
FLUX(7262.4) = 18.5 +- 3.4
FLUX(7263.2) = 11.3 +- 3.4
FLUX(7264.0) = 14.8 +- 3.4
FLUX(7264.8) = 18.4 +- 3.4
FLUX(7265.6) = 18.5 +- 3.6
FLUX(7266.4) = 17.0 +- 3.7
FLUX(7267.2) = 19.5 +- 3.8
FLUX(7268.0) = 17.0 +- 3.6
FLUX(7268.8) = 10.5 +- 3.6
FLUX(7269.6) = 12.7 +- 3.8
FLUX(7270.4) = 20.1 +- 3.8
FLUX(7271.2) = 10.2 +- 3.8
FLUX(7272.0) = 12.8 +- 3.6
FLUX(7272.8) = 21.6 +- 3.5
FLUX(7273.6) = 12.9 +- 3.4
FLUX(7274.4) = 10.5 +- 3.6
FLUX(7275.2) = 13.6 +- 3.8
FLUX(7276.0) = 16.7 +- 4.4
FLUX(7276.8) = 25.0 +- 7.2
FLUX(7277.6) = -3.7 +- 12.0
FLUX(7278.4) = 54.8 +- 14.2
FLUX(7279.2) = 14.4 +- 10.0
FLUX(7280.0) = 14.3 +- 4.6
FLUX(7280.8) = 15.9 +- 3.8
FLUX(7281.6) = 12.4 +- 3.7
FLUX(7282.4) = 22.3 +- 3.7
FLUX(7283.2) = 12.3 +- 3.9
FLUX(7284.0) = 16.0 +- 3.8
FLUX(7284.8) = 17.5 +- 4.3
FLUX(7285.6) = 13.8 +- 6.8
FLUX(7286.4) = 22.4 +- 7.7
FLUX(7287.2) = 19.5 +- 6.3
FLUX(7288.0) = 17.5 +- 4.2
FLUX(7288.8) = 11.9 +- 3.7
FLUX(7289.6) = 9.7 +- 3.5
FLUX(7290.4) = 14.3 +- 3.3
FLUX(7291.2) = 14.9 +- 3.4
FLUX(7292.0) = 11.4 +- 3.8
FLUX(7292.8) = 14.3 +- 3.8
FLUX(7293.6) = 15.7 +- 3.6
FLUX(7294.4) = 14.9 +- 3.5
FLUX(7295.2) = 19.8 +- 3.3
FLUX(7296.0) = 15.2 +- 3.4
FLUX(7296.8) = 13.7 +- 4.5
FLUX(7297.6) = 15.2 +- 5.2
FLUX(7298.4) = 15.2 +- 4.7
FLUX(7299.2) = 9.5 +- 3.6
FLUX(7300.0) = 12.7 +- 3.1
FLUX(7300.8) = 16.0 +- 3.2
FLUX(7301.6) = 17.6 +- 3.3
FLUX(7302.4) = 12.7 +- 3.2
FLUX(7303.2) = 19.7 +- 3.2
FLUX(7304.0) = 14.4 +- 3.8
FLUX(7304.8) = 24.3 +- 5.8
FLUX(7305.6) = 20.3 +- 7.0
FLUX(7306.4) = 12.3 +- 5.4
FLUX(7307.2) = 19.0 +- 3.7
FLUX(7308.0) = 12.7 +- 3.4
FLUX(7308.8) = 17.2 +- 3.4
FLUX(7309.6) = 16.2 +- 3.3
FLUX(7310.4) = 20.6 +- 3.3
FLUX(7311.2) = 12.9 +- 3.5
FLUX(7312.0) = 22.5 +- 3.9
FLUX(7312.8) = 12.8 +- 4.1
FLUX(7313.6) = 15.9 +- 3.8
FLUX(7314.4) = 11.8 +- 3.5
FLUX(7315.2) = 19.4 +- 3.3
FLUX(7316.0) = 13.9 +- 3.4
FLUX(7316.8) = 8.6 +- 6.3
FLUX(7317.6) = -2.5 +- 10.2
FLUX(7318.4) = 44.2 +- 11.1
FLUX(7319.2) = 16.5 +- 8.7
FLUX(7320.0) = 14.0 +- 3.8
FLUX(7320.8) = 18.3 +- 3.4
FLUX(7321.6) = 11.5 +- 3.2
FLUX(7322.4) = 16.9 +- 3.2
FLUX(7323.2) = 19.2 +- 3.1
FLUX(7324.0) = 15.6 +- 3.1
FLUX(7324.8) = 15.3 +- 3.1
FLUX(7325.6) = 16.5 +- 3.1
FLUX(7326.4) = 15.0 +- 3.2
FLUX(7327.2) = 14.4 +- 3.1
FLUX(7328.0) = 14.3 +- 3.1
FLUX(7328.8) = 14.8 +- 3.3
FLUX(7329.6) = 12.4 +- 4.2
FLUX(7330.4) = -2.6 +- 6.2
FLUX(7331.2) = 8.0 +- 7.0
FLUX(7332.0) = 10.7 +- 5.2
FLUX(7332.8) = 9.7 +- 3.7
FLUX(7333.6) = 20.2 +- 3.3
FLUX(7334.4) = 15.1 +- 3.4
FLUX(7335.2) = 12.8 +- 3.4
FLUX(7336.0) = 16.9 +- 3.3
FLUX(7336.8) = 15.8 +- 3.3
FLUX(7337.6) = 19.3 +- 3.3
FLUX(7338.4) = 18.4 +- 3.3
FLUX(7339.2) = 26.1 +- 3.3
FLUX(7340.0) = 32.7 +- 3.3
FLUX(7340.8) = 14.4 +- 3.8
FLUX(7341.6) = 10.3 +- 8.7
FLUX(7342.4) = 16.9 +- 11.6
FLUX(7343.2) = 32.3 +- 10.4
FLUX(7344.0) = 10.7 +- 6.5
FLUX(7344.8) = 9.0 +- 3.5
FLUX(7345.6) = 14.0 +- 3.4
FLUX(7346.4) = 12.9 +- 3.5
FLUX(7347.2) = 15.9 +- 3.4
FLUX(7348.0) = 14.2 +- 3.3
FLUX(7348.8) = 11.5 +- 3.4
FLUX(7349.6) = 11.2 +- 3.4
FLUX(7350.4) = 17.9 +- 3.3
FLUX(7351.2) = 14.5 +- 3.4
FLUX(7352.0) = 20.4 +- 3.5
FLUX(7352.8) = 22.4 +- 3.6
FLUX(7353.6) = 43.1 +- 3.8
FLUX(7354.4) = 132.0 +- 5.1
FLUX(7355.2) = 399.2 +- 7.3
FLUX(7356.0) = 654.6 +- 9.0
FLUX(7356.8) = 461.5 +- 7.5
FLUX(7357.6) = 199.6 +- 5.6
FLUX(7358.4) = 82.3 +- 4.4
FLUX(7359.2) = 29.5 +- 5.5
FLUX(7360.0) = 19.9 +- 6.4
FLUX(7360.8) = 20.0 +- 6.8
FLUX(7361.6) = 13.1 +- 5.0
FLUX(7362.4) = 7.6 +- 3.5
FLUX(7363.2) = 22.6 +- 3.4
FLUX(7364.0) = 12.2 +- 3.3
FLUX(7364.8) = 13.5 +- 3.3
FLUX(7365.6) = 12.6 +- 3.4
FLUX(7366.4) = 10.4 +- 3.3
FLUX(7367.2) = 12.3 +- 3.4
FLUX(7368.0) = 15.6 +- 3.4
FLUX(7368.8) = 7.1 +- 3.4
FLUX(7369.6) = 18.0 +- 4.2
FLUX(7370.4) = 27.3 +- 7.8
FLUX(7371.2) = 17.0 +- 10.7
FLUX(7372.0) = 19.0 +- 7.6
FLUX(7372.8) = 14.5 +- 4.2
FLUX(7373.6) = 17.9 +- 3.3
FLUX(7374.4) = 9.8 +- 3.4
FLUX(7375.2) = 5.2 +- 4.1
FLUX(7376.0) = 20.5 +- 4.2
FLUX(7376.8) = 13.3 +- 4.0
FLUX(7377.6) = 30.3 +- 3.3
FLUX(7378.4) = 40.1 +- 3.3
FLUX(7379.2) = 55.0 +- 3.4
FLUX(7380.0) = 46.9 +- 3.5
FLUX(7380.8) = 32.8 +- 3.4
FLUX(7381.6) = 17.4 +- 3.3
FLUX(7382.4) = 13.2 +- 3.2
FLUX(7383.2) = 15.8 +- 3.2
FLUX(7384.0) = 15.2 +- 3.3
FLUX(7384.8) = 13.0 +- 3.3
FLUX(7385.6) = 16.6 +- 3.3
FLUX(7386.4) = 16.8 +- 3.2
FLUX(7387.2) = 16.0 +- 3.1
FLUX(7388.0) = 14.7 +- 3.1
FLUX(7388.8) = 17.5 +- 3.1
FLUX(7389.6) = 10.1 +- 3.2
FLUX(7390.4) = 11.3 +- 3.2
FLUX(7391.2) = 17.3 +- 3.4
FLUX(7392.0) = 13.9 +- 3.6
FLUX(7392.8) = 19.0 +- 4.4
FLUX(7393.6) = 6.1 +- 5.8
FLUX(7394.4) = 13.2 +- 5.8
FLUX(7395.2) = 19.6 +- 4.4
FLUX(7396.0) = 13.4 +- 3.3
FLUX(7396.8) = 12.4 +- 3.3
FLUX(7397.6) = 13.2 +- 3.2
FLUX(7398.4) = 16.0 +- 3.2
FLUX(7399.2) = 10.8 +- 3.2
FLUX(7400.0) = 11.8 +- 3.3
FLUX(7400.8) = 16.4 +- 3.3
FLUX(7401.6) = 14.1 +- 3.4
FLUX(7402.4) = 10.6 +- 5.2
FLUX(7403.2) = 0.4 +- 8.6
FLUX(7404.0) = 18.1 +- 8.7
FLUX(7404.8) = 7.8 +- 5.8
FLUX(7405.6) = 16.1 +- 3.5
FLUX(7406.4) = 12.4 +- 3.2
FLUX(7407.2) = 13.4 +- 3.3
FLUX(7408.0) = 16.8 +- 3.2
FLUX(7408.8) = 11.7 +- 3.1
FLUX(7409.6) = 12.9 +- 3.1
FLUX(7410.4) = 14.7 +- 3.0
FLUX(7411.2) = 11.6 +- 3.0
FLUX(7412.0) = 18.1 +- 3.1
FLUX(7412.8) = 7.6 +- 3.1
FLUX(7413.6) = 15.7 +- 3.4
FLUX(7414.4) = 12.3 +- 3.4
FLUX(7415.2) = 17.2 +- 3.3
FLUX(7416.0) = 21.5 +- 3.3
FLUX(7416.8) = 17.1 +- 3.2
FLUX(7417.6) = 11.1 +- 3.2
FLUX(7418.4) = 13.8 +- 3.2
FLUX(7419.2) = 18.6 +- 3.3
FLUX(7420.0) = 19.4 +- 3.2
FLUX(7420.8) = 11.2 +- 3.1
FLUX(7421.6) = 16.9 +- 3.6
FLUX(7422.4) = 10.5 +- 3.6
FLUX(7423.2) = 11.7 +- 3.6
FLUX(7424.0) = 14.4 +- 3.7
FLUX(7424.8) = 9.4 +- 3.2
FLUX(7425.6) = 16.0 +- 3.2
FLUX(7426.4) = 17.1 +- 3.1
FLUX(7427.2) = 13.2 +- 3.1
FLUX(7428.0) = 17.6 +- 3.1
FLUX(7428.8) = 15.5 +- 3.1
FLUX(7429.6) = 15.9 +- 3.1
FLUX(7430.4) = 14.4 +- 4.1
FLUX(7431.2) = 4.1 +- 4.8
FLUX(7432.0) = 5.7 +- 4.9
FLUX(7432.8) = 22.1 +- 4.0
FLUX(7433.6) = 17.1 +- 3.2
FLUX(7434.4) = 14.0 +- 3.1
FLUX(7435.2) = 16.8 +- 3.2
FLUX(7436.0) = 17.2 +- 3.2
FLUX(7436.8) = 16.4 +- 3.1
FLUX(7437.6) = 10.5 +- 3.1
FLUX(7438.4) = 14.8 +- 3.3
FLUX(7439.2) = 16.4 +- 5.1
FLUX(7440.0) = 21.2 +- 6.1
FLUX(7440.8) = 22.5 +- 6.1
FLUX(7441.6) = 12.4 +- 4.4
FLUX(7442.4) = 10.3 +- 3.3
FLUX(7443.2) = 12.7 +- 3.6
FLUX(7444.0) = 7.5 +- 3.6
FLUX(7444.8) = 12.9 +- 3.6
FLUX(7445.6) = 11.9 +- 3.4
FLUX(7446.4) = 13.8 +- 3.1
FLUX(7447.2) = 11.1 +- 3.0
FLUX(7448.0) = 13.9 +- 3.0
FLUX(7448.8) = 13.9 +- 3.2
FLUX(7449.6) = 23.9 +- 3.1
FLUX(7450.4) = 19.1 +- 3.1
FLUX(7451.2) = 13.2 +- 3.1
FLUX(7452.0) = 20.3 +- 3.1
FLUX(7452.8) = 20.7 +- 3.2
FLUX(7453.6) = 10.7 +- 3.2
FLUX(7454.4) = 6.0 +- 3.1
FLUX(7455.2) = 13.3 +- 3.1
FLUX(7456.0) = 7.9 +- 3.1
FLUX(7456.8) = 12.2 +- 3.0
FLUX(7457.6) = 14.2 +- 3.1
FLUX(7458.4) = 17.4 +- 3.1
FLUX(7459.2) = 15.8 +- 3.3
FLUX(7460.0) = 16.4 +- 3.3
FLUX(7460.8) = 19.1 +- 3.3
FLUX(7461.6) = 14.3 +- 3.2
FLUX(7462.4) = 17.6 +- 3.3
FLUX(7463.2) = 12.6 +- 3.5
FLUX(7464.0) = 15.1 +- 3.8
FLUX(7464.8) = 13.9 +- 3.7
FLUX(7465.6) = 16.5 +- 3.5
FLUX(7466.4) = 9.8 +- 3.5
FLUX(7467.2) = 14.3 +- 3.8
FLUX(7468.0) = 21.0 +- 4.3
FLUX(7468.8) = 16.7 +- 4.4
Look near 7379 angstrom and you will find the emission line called [N II]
